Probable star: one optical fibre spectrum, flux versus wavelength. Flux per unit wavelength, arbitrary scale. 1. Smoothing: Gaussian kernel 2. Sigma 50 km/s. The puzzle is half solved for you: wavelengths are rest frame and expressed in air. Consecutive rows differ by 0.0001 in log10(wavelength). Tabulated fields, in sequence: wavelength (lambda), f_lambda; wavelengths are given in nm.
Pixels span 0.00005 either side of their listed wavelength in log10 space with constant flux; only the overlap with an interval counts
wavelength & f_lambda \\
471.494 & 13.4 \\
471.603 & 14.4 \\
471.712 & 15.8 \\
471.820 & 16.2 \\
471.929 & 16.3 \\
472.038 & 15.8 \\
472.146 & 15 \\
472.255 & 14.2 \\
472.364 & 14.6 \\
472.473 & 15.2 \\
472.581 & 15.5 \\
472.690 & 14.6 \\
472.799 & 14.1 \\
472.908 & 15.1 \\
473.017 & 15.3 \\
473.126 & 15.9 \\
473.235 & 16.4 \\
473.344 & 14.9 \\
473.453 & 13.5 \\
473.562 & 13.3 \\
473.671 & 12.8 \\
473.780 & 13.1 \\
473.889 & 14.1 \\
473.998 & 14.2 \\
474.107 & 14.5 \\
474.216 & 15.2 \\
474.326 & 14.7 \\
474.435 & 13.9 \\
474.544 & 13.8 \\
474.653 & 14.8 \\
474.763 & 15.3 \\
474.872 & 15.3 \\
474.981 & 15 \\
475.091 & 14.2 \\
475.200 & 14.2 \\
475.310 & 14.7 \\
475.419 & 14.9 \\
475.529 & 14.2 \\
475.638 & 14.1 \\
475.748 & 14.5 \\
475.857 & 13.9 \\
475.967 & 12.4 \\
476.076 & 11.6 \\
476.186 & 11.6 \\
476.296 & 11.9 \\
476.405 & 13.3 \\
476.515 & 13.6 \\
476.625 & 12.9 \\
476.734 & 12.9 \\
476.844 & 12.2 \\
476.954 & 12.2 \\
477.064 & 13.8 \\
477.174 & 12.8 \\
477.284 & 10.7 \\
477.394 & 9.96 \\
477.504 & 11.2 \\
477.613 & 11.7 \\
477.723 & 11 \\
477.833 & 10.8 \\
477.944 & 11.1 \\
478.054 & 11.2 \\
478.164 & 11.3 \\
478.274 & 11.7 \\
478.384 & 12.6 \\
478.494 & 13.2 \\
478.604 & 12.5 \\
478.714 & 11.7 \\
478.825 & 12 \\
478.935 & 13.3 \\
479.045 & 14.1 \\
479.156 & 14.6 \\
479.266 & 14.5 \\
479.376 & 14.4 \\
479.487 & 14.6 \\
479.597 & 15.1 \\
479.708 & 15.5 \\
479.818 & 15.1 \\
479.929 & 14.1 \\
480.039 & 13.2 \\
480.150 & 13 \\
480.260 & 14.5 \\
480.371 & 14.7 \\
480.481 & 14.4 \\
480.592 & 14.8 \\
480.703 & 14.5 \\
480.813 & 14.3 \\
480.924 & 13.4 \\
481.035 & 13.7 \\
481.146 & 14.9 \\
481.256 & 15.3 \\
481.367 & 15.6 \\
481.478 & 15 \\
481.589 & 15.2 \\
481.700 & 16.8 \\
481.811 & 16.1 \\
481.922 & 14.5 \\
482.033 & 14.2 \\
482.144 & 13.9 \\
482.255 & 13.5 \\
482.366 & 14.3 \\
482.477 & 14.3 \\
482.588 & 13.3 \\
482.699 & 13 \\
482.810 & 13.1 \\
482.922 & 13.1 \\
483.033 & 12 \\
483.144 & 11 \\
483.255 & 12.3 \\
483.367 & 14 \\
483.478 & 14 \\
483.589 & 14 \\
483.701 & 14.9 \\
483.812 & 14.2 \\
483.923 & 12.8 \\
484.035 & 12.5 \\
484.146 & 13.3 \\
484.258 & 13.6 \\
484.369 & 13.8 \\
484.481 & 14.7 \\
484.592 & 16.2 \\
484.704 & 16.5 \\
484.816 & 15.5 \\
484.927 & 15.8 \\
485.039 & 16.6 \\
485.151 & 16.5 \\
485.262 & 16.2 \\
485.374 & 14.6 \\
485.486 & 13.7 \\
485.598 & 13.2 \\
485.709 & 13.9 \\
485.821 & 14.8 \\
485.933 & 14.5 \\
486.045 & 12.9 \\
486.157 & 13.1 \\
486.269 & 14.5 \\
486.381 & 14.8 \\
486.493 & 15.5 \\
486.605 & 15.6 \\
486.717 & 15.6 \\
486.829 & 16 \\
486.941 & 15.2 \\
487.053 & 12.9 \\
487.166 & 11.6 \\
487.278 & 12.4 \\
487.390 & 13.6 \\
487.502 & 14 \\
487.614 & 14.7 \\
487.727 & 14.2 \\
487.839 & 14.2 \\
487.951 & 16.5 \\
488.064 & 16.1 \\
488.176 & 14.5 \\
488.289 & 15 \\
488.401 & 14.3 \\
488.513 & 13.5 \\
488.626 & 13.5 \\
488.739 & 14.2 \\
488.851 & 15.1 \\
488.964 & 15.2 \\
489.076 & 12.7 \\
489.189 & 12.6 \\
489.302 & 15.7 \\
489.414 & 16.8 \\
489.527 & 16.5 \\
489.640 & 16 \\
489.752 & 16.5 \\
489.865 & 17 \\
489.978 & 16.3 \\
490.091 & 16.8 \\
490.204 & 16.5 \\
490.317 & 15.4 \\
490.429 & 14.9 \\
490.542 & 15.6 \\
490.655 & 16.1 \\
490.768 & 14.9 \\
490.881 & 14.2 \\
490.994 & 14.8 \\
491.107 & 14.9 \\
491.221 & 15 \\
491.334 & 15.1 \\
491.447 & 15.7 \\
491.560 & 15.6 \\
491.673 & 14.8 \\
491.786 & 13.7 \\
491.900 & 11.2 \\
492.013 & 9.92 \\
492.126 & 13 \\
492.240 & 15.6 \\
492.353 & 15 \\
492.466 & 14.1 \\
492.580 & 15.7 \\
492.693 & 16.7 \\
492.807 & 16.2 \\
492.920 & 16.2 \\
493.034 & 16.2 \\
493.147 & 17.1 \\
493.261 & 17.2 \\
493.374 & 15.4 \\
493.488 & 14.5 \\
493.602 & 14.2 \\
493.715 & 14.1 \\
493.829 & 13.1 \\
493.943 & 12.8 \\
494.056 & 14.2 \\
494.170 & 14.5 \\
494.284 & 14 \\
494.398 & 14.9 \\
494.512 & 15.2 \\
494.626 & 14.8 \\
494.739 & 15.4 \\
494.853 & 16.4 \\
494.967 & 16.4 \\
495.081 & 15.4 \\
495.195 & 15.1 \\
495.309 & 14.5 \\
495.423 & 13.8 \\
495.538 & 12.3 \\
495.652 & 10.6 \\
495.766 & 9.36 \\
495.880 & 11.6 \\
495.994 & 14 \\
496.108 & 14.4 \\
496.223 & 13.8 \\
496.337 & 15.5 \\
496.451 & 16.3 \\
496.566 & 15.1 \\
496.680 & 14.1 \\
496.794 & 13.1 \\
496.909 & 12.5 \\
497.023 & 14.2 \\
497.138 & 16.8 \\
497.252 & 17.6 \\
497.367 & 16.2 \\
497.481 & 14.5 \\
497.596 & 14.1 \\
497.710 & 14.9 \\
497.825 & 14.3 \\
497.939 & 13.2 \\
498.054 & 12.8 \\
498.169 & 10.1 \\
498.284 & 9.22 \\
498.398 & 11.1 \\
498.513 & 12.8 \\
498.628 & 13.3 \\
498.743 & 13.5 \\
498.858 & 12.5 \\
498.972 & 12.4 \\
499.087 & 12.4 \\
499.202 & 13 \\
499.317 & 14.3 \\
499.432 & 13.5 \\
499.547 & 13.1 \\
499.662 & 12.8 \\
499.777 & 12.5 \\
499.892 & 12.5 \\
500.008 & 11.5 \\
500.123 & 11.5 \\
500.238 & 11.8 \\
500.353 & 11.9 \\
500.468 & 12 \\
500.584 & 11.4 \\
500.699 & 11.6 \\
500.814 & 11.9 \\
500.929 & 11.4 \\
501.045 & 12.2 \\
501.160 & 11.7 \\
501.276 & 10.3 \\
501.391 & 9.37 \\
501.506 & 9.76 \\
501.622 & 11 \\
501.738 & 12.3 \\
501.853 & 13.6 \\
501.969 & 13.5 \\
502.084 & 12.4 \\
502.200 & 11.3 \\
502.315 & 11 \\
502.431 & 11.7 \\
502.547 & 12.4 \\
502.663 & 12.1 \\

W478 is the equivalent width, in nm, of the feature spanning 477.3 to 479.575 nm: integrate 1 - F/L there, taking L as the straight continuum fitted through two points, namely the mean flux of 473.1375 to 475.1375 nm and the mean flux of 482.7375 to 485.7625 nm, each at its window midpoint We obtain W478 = 0.30 nm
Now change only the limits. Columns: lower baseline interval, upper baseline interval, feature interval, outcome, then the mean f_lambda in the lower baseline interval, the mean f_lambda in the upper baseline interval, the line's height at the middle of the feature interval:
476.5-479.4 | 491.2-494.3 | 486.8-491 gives -0.24 nm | 12.3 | 14.7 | 14.1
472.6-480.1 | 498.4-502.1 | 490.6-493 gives -0.39 nm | 13.5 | 12.2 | 12.6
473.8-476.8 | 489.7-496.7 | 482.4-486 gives 0.05 nm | 13.9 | 14.7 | 14.3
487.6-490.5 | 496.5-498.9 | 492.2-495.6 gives -0.17 nm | 15.2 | 13.6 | 14.3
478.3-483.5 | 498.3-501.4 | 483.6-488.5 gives -0.38 nm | 14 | 12.2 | 13.5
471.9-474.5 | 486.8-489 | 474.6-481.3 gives 0.55 nm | 14.7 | 14.3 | 14.5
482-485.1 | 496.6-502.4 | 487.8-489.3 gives -0.10 nm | 13.9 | 12.6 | 13.5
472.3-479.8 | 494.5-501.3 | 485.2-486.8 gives -0.13 nm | 13.5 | 13.3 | 13.4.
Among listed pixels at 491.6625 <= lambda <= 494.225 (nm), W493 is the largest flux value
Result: 17.2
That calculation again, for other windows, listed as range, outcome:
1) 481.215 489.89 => 17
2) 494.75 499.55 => 17.6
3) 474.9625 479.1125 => 15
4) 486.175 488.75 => 16.5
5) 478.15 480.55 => 15.5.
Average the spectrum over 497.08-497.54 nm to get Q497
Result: 16.3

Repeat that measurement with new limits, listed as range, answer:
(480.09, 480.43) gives 14.1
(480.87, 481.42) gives 14.6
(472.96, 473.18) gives 15.6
